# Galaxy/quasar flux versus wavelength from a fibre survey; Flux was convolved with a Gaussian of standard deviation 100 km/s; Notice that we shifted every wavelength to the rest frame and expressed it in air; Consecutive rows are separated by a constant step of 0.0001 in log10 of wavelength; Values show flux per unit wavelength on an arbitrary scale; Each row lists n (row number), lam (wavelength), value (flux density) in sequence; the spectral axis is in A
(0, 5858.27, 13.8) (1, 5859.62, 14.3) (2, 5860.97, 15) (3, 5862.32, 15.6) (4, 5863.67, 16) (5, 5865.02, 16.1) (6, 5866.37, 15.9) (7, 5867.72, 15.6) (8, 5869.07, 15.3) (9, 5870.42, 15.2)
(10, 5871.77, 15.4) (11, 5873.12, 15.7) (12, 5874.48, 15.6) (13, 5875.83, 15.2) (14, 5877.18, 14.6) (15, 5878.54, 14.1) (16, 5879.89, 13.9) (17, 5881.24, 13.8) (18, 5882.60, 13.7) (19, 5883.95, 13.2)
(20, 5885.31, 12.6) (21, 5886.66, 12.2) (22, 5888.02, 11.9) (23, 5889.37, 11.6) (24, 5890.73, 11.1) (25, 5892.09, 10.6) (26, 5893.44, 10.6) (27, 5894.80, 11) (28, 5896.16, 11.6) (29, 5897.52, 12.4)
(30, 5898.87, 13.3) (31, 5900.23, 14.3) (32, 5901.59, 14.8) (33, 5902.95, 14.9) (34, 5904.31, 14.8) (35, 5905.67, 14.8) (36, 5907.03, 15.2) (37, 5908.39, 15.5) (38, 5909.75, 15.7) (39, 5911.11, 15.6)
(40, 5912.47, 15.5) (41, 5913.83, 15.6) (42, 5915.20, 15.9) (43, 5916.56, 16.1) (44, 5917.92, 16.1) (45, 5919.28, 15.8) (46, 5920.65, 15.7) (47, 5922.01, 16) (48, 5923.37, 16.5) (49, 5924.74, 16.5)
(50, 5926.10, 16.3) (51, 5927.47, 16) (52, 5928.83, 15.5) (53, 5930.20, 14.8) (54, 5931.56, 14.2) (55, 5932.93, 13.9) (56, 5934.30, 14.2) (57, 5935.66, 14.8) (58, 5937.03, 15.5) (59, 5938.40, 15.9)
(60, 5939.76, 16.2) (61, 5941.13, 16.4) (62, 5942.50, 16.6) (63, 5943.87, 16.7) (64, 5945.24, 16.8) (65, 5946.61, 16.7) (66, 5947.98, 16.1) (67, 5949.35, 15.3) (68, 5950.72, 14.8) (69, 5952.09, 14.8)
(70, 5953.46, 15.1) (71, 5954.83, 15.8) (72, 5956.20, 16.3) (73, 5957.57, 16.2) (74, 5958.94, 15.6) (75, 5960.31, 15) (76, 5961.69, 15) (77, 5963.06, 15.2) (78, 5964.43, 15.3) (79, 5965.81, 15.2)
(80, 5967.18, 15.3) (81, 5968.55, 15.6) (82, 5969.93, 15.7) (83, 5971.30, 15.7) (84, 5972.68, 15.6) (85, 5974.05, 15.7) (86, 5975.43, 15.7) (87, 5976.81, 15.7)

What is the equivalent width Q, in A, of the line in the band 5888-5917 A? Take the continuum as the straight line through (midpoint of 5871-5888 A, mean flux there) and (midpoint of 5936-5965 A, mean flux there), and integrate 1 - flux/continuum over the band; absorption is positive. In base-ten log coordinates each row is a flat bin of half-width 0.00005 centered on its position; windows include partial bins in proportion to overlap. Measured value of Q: 1.71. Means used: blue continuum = 14.1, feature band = 13.8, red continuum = 15.8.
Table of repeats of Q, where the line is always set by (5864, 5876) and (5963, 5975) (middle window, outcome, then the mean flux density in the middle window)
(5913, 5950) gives -0.59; 15.8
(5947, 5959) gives -0.05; 15.6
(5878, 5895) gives 3.52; 12.4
